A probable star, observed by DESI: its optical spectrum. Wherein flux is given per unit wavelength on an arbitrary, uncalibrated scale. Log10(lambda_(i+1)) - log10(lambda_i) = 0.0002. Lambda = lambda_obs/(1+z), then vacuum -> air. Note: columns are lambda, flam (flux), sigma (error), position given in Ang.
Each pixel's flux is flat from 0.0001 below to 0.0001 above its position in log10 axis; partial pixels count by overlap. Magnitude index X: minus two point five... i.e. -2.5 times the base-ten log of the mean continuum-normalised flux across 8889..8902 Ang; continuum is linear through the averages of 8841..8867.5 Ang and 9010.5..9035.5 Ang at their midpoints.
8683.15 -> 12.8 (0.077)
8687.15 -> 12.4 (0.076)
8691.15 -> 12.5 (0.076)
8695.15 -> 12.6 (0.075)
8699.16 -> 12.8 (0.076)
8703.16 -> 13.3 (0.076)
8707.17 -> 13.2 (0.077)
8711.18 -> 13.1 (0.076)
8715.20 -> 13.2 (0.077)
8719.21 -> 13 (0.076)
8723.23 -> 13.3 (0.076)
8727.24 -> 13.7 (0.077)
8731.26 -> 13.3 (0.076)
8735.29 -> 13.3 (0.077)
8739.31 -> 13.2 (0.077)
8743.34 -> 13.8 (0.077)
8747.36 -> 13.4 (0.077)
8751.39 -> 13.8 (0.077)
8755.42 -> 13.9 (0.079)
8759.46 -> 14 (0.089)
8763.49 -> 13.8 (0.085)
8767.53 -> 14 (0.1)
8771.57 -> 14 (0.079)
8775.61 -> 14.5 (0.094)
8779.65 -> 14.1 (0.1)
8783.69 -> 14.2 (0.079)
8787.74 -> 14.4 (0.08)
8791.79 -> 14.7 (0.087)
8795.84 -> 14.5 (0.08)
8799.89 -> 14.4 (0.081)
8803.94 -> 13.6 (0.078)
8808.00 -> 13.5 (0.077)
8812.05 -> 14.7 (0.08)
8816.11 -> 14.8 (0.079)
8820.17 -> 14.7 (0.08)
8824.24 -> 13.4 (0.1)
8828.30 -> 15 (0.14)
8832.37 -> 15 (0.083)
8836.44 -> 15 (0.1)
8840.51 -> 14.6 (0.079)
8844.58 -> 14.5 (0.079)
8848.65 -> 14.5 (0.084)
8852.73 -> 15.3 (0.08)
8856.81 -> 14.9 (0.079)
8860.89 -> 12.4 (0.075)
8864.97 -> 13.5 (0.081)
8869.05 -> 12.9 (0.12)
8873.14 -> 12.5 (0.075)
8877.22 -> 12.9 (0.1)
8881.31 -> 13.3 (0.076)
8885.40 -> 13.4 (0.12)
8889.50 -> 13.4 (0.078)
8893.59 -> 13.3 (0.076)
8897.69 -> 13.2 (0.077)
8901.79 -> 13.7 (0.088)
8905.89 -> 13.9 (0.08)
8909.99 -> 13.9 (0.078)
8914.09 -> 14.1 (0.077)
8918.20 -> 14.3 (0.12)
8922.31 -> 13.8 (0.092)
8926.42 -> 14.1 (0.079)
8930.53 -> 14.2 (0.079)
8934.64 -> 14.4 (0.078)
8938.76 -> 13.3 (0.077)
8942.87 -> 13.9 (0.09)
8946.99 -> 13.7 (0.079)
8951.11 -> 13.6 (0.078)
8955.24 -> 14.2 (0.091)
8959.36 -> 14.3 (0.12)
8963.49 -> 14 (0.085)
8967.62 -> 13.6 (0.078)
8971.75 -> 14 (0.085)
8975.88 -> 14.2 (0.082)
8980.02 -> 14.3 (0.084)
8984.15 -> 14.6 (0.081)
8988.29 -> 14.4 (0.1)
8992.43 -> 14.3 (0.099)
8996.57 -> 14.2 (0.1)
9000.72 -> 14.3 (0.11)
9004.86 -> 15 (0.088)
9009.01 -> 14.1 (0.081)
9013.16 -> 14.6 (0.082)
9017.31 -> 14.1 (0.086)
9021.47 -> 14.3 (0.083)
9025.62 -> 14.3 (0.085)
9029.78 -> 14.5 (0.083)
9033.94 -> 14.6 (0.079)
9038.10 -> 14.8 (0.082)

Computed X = 0.07 mag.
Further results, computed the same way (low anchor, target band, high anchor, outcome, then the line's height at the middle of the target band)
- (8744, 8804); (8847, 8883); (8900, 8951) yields 0.03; 14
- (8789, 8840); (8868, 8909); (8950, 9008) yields 0.08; 14.3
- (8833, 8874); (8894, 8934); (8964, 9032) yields 0.02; 14.2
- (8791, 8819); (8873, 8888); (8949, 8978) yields 0.08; 14.2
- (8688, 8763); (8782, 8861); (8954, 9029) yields -0.06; 13.6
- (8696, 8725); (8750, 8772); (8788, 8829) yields -0.01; 13.7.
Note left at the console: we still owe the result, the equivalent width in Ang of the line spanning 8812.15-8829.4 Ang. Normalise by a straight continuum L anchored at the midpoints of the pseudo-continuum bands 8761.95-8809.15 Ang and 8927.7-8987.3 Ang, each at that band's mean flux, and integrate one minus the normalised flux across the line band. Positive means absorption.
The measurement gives -0.4 Ang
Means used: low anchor 14.2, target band 14.5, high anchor 14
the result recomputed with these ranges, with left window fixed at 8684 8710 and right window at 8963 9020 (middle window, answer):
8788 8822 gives -2.59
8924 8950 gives 0.15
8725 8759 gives -1.39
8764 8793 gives -2.23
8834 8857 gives -2.12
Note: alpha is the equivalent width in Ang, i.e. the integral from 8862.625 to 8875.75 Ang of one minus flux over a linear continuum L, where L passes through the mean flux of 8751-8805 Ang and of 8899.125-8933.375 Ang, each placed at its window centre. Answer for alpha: 1.0 Ang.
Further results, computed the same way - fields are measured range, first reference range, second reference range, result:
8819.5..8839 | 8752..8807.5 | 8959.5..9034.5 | -0.6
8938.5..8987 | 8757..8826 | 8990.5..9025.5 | 1.1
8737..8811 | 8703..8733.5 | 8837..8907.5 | -3.2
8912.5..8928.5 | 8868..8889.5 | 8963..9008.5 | -0.7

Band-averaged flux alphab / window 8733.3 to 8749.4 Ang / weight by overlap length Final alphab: 13.4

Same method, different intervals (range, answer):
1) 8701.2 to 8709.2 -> 13.2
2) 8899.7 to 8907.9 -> 13.8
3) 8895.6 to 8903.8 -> 13.4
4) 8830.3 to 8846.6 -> 14.8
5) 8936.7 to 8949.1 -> 13.6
